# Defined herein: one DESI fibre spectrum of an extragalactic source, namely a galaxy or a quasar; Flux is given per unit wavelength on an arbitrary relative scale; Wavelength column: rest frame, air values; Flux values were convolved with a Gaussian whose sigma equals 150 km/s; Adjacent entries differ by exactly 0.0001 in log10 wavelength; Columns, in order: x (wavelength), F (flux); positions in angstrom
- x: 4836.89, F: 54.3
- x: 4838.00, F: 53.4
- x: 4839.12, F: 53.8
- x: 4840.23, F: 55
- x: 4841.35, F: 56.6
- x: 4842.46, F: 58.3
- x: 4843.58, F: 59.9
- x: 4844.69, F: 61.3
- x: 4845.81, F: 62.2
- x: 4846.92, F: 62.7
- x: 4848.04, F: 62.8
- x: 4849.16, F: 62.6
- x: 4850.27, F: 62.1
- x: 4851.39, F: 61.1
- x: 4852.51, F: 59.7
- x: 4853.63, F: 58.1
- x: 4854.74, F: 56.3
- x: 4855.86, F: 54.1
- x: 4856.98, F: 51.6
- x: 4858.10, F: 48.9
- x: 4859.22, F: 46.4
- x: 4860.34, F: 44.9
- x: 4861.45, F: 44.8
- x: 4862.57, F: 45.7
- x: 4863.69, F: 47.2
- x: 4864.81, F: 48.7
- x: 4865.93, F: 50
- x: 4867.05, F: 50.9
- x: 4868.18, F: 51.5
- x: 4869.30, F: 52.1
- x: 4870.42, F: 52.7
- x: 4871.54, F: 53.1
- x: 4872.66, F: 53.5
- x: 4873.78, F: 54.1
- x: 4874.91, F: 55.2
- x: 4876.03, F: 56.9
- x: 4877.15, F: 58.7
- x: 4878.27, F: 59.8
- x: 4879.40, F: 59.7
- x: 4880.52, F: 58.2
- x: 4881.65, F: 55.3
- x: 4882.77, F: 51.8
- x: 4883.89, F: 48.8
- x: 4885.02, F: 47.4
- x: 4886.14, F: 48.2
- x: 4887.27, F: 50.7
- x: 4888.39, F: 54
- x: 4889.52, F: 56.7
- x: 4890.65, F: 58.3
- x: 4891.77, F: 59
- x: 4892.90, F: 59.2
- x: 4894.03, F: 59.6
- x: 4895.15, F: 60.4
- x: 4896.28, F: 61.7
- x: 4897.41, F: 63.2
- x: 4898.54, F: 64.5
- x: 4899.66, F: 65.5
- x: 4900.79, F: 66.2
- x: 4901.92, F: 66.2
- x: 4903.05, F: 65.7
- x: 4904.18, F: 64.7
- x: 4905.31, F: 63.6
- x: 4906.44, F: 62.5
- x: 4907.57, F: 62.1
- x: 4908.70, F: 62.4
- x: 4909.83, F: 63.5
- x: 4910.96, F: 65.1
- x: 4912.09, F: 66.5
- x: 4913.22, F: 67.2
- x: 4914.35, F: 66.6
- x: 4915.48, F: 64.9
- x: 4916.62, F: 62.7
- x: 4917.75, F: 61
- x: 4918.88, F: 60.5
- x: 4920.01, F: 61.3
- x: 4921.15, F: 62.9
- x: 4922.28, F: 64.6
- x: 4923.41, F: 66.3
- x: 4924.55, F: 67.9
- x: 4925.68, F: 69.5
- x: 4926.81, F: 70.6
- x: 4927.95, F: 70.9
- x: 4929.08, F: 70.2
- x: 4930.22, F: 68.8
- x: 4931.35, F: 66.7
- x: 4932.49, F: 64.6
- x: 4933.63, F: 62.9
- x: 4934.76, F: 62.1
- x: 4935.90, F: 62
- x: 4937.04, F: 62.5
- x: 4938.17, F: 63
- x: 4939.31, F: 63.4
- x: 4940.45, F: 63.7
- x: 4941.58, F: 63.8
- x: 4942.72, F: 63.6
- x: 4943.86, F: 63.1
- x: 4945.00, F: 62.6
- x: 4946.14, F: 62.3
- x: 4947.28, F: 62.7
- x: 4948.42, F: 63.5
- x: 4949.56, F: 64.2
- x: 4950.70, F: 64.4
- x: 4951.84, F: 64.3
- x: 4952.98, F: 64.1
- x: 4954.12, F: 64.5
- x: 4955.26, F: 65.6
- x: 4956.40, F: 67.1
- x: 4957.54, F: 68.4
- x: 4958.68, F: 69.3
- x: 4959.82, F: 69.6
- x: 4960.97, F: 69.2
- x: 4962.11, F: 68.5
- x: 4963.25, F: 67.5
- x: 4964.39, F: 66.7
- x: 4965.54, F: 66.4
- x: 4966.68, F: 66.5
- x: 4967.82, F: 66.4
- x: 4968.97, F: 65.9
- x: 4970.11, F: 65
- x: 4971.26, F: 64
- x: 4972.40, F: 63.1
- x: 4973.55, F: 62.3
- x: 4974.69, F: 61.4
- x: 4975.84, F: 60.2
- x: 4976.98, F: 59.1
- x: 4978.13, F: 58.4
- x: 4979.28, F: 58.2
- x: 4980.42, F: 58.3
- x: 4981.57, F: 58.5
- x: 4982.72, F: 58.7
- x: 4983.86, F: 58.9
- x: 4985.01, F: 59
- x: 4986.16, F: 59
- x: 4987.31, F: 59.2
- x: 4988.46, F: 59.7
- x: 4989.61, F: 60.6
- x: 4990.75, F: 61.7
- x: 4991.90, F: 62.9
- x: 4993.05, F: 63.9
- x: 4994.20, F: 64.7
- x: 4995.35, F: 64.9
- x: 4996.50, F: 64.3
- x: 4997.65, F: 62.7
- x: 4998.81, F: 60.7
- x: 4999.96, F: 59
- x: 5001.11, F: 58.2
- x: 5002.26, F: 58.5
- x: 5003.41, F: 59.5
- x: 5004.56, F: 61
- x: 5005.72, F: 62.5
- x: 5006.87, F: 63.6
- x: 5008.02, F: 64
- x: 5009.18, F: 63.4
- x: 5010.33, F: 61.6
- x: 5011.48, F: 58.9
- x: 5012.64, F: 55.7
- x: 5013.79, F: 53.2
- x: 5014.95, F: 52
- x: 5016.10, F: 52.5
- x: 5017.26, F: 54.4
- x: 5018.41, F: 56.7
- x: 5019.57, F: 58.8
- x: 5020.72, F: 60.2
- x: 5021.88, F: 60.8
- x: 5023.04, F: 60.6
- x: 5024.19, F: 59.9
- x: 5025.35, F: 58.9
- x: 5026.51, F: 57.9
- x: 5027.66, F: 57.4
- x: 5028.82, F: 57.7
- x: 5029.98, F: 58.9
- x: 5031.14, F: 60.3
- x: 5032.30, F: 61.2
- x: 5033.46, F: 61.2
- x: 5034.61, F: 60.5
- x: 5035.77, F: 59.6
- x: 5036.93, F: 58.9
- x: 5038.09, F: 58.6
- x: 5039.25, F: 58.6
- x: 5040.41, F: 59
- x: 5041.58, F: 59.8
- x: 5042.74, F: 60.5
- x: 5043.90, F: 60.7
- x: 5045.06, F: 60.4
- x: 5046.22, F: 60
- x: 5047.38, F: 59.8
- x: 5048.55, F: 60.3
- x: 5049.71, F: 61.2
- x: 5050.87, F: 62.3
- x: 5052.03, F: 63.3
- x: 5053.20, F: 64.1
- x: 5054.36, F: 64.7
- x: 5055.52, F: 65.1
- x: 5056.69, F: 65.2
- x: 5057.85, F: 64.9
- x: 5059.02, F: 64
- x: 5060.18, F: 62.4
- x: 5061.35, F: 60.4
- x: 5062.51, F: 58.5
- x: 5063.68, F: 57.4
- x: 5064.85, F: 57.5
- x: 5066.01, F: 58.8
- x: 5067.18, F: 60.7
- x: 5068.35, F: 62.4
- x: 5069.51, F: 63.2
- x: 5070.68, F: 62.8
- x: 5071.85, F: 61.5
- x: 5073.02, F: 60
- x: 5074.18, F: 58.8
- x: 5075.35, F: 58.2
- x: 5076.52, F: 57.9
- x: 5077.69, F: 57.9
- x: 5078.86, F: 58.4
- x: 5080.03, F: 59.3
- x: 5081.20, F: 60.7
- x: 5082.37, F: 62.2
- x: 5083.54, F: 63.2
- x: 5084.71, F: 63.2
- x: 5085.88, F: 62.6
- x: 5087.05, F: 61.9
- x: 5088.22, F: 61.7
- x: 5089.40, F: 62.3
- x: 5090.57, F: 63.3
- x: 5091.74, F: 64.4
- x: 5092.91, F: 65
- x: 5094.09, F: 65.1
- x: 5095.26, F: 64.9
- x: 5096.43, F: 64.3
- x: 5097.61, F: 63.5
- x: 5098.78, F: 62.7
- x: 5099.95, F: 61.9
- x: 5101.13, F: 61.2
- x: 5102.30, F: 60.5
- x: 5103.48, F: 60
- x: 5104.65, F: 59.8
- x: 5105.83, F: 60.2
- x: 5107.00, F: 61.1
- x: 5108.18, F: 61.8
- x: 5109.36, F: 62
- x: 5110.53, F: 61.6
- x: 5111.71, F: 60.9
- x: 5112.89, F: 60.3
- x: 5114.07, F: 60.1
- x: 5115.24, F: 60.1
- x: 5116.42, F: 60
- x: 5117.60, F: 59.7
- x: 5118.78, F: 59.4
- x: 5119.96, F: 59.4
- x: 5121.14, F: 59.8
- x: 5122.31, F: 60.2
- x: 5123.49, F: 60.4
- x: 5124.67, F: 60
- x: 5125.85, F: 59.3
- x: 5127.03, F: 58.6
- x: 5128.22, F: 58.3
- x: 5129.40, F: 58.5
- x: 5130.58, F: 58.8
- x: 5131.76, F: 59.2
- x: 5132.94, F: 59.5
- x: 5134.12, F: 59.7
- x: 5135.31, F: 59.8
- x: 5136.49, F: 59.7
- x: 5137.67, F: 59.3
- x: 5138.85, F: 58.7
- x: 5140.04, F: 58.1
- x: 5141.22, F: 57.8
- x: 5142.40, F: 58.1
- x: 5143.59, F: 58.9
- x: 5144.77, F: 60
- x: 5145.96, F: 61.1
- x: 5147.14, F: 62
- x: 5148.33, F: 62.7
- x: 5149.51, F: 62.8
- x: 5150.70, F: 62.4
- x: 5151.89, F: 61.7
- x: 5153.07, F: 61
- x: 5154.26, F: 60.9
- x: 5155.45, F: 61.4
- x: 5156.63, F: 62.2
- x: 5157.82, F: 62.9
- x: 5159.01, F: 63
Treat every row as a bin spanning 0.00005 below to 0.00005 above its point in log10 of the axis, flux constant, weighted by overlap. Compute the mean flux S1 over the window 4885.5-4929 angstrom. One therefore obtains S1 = 62.9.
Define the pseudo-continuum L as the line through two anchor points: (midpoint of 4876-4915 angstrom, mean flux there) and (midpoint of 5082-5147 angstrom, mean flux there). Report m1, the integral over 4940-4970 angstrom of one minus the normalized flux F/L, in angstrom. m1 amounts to -2.62 angstrom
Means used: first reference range 60.1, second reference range 60.8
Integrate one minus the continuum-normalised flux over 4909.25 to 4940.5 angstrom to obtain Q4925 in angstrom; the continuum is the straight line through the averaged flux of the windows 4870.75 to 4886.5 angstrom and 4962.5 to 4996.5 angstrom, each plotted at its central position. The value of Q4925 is -3.8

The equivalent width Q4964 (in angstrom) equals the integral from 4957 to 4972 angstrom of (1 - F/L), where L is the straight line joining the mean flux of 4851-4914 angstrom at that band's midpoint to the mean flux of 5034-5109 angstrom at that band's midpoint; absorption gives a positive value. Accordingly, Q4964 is -2.15 angstrom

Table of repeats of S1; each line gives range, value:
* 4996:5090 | 60.3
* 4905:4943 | 64.7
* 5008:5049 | 58.9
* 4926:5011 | 63.4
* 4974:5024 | 59.8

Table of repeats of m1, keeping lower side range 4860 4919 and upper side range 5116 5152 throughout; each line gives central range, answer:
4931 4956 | -2.4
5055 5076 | -0.7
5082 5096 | -0.9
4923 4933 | -1.8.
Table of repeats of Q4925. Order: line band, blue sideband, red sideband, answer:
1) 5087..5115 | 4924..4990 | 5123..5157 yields -0.6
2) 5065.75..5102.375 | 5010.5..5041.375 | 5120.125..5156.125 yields -1.6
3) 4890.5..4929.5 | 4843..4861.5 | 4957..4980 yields -2.2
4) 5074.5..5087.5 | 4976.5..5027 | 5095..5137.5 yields -0.1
